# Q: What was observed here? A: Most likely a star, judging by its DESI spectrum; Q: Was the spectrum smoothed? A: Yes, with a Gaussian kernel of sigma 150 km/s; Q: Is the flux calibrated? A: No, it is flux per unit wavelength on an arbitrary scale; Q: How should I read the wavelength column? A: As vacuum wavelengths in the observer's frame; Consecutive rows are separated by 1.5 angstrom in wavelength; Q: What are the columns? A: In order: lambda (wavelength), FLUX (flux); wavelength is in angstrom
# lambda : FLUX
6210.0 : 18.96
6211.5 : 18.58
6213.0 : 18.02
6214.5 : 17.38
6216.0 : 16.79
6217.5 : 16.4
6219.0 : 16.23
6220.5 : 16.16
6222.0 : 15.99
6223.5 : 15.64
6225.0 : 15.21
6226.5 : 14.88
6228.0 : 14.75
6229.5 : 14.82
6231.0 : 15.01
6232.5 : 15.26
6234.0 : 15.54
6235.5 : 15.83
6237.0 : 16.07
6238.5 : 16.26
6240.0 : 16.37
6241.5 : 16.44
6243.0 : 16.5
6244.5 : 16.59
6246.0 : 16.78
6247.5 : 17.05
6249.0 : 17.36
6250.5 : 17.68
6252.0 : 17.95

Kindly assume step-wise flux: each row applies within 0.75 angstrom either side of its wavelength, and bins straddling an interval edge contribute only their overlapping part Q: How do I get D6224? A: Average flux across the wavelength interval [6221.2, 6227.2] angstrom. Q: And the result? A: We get 15.4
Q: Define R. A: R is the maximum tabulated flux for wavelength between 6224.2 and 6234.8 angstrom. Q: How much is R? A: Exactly 15.54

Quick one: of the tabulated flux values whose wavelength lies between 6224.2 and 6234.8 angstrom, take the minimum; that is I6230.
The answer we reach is 14.75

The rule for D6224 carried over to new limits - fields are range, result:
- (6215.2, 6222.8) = 16.3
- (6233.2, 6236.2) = 15.7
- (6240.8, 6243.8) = 16.5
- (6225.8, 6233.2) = 14.9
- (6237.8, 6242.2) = 16.4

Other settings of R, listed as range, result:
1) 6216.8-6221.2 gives 16.4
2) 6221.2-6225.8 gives 15.99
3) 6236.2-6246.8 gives 16.78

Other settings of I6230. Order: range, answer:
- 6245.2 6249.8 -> 16.78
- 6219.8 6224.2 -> 15.64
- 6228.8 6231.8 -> 14.82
